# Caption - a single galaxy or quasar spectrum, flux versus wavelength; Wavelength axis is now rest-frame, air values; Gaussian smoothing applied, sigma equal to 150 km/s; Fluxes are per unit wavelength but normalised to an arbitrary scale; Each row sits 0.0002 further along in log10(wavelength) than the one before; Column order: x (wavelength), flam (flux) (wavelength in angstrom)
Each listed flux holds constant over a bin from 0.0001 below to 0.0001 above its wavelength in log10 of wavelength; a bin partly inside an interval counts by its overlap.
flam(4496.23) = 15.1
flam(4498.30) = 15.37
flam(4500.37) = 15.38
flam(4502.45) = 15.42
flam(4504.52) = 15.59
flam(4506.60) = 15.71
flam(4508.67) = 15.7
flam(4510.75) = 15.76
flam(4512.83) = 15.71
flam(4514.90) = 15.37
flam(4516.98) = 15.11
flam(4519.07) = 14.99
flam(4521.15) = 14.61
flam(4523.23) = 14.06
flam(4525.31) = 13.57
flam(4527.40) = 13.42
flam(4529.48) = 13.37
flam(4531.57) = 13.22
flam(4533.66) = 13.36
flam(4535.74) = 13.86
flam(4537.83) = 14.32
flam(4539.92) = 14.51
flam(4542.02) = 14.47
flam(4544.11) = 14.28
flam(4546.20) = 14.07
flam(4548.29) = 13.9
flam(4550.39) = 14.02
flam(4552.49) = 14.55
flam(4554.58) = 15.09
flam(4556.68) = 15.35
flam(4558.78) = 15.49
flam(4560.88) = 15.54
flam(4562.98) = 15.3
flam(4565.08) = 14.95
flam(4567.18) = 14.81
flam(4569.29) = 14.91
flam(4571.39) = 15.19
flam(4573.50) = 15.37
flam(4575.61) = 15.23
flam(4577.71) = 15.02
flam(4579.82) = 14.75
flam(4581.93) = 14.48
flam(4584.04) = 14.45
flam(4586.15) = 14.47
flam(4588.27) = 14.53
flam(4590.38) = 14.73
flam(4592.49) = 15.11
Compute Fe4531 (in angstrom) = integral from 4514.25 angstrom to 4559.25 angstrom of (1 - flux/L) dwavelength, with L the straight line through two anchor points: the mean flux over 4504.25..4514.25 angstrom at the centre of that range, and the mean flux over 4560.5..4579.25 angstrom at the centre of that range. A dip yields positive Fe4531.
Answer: 3.3 angstrom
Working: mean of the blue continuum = 15.7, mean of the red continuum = 15.1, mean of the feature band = 14.3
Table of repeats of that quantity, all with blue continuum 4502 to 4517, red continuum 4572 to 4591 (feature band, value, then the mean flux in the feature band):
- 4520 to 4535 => 1.7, 13.7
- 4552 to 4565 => -0.2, 15.2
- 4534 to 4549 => 1.0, 14.2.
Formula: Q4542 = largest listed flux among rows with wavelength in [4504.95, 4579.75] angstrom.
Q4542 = 15.76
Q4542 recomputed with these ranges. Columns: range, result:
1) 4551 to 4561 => 15.54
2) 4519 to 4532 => 14.99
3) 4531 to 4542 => 14.51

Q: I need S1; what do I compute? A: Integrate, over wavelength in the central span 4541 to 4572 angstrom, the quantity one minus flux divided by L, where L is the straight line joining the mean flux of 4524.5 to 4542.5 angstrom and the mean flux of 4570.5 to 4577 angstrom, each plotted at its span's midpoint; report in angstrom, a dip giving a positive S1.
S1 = -0.4 angstrom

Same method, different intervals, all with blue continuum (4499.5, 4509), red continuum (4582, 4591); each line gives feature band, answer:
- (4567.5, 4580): -0.3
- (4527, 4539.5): 1.3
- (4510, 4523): 0.2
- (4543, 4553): 0.6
